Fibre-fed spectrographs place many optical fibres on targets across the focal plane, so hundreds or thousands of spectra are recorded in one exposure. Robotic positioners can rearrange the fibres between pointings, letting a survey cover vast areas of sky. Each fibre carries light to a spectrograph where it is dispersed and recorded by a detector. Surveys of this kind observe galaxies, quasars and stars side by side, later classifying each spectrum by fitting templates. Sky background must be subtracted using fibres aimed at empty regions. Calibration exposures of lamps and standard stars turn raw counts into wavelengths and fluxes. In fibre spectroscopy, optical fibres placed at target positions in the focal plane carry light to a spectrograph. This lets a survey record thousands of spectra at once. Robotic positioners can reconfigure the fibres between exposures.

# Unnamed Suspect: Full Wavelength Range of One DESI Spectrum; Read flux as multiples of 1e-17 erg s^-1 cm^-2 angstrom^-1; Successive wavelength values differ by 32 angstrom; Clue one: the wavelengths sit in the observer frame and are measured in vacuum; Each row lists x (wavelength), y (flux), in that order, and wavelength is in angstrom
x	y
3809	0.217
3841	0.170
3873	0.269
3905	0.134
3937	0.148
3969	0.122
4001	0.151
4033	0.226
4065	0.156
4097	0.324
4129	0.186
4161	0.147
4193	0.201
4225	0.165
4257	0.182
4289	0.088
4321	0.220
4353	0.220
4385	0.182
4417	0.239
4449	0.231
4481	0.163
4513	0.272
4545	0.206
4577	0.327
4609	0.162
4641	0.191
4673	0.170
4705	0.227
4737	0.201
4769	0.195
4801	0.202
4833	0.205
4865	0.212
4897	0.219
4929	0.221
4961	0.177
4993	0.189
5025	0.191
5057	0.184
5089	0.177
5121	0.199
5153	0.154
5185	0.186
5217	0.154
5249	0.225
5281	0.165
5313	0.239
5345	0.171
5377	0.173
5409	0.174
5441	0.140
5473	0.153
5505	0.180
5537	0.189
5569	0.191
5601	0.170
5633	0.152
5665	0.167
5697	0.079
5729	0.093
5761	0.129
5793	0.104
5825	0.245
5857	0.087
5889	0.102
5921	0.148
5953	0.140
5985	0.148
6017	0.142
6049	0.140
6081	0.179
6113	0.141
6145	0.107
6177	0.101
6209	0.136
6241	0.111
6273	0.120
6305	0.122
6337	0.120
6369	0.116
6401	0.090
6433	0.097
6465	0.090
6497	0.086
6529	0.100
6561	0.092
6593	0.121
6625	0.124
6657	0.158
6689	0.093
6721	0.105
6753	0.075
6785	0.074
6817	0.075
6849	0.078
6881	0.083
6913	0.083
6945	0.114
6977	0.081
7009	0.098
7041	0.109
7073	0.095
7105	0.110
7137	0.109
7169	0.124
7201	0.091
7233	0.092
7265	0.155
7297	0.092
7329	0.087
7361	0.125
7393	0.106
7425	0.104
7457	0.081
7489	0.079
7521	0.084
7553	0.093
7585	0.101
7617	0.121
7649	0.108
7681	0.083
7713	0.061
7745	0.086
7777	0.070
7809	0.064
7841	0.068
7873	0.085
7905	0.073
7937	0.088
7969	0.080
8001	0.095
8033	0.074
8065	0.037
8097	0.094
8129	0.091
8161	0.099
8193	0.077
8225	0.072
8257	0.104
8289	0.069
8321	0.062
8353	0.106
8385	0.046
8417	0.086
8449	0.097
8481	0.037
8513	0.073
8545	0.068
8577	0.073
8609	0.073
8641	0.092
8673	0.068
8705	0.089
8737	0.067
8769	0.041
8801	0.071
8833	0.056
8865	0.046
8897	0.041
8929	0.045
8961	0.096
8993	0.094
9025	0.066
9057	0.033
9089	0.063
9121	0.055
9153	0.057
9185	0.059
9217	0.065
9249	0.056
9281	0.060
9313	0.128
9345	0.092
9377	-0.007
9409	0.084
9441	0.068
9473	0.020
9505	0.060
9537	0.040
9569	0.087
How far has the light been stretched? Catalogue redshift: 0.858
